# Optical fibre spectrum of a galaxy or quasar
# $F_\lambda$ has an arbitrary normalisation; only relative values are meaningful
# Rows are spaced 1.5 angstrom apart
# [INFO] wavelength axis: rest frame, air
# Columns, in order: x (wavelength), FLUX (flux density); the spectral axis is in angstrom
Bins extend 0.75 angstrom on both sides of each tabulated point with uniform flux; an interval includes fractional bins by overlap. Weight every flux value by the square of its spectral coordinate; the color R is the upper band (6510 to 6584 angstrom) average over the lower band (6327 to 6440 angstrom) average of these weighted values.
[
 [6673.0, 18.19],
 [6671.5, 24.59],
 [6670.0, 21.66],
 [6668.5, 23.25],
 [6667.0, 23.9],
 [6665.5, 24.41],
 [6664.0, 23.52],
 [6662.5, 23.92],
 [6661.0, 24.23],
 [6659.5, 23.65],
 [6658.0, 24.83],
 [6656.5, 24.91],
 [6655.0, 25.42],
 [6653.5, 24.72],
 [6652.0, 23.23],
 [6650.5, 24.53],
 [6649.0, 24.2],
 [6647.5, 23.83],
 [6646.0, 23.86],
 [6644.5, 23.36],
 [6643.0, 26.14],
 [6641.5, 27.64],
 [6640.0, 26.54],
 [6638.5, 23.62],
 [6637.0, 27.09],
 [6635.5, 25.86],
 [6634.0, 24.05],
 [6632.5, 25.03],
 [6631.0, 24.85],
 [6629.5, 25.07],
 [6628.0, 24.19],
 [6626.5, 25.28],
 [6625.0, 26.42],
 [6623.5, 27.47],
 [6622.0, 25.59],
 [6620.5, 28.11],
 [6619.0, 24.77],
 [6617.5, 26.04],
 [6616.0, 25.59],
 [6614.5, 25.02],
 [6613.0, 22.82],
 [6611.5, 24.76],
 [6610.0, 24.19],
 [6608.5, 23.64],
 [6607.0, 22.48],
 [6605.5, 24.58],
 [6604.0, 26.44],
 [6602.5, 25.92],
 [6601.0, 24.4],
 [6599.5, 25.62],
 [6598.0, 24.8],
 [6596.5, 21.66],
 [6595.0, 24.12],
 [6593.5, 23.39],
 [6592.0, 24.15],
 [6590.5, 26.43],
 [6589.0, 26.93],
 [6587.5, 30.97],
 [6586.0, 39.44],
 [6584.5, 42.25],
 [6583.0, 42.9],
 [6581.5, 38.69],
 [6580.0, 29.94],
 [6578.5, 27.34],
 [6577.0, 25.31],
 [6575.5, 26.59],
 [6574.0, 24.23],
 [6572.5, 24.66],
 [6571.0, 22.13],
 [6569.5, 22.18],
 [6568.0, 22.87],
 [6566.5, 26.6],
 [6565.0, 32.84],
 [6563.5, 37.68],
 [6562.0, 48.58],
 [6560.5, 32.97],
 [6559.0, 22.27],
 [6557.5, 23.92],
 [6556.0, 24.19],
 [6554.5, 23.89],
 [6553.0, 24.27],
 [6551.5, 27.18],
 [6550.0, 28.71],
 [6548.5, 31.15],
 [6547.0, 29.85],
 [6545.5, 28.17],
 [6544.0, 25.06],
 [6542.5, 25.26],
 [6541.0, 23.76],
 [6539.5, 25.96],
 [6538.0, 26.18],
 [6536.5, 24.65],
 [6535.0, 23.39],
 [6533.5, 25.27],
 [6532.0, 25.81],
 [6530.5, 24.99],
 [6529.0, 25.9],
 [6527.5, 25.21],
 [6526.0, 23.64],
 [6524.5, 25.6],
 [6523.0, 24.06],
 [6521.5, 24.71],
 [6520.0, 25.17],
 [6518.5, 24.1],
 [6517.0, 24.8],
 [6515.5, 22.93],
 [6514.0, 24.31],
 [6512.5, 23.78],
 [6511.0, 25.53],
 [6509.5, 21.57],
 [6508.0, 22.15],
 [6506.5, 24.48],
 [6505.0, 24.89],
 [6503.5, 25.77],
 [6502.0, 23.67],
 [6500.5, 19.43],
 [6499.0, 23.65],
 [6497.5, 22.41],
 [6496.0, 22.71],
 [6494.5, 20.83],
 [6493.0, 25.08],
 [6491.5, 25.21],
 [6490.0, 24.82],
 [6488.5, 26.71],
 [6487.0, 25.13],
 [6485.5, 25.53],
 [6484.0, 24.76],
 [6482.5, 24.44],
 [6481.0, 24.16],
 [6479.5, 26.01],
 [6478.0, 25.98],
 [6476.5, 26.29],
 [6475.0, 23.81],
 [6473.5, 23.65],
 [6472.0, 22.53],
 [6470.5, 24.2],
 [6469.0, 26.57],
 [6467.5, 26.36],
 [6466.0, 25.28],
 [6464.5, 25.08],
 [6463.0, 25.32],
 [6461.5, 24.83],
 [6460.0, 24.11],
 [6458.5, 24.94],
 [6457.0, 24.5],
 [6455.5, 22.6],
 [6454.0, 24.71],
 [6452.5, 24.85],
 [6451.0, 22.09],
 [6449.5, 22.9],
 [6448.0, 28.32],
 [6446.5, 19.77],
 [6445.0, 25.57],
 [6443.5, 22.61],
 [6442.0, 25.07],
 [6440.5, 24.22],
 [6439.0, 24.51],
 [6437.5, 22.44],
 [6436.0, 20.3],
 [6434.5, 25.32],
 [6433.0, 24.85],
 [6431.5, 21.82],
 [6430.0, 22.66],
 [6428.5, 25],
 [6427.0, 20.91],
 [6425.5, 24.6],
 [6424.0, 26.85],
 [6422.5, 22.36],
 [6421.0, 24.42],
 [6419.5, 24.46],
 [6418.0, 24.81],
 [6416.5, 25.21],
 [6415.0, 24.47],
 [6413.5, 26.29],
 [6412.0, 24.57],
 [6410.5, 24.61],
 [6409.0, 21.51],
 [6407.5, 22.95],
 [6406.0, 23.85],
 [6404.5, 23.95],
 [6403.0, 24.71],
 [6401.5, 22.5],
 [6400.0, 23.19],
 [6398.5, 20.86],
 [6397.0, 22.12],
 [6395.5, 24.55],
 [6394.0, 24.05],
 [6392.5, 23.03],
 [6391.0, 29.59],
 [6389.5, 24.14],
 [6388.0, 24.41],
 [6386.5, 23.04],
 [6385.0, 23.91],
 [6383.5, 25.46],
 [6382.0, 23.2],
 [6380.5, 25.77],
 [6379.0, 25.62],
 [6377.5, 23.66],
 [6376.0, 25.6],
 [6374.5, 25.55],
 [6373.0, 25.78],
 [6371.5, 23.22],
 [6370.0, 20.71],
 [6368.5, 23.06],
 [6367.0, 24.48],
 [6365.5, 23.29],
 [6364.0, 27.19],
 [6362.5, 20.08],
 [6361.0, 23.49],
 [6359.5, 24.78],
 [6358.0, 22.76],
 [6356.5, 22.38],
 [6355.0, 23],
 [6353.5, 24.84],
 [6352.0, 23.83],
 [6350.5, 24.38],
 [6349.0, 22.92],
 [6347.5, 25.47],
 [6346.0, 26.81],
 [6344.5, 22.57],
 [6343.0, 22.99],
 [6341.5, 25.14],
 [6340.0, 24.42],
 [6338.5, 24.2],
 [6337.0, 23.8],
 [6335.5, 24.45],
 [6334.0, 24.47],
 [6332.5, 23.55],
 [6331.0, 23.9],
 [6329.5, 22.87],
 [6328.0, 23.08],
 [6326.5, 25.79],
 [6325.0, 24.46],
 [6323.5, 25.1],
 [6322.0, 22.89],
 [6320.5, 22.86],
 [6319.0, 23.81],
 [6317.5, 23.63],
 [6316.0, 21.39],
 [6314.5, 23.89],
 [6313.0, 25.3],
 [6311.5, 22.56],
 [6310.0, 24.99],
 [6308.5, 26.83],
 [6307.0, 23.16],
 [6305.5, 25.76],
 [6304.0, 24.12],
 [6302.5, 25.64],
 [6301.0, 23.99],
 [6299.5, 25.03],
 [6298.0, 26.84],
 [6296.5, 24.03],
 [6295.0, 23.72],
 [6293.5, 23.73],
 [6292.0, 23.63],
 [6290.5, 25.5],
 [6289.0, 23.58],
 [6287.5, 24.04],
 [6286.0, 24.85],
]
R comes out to 1.18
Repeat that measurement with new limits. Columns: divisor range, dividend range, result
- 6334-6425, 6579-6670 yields 1.16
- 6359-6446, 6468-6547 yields 1.06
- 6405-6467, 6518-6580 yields 1.14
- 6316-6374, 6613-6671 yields 1.14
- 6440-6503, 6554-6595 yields 1.24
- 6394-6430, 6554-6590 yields 1.32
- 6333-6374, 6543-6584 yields 1.28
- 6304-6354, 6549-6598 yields 1.28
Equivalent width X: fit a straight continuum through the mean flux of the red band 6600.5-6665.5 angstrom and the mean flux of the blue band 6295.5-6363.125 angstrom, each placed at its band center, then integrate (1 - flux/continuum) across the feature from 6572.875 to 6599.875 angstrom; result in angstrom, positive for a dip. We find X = -4.74 angstrom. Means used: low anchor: 24.1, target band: 29.1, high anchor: 24.9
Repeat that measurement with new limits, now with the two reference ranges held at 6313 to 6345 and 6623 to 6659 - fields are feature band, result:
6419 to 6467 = 0.6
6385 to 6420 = 0.1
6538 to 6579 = -4.3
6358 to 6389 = -0.1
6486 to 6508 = 0.6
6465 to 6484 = -0.4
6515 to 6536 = -0.1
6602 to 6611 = 0.1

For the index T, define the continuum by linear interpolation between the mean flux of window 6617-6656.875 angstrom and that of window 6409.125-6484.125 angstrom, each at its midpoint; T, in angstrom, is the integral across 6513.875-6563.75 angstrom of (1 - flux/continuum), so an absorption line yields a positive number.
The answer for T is -3.5 angstrom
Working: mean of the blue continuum 24.3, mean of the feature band 26.5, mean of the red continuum 25.3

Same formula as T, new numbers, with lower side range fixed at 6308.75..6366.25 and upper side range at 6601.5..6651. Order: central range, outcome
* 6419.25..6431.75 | 0.29 angstrom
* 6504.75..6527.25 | 0.49 angstrom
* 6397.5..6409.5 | 0.61 angstrom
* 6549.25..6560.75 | -0.37 angstrom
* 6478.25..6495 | -0.24 angstrom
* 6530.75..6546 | -0.33 angstrom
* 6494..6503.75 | 0.82 angstrom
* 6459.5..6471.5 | -0.36 angstrom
